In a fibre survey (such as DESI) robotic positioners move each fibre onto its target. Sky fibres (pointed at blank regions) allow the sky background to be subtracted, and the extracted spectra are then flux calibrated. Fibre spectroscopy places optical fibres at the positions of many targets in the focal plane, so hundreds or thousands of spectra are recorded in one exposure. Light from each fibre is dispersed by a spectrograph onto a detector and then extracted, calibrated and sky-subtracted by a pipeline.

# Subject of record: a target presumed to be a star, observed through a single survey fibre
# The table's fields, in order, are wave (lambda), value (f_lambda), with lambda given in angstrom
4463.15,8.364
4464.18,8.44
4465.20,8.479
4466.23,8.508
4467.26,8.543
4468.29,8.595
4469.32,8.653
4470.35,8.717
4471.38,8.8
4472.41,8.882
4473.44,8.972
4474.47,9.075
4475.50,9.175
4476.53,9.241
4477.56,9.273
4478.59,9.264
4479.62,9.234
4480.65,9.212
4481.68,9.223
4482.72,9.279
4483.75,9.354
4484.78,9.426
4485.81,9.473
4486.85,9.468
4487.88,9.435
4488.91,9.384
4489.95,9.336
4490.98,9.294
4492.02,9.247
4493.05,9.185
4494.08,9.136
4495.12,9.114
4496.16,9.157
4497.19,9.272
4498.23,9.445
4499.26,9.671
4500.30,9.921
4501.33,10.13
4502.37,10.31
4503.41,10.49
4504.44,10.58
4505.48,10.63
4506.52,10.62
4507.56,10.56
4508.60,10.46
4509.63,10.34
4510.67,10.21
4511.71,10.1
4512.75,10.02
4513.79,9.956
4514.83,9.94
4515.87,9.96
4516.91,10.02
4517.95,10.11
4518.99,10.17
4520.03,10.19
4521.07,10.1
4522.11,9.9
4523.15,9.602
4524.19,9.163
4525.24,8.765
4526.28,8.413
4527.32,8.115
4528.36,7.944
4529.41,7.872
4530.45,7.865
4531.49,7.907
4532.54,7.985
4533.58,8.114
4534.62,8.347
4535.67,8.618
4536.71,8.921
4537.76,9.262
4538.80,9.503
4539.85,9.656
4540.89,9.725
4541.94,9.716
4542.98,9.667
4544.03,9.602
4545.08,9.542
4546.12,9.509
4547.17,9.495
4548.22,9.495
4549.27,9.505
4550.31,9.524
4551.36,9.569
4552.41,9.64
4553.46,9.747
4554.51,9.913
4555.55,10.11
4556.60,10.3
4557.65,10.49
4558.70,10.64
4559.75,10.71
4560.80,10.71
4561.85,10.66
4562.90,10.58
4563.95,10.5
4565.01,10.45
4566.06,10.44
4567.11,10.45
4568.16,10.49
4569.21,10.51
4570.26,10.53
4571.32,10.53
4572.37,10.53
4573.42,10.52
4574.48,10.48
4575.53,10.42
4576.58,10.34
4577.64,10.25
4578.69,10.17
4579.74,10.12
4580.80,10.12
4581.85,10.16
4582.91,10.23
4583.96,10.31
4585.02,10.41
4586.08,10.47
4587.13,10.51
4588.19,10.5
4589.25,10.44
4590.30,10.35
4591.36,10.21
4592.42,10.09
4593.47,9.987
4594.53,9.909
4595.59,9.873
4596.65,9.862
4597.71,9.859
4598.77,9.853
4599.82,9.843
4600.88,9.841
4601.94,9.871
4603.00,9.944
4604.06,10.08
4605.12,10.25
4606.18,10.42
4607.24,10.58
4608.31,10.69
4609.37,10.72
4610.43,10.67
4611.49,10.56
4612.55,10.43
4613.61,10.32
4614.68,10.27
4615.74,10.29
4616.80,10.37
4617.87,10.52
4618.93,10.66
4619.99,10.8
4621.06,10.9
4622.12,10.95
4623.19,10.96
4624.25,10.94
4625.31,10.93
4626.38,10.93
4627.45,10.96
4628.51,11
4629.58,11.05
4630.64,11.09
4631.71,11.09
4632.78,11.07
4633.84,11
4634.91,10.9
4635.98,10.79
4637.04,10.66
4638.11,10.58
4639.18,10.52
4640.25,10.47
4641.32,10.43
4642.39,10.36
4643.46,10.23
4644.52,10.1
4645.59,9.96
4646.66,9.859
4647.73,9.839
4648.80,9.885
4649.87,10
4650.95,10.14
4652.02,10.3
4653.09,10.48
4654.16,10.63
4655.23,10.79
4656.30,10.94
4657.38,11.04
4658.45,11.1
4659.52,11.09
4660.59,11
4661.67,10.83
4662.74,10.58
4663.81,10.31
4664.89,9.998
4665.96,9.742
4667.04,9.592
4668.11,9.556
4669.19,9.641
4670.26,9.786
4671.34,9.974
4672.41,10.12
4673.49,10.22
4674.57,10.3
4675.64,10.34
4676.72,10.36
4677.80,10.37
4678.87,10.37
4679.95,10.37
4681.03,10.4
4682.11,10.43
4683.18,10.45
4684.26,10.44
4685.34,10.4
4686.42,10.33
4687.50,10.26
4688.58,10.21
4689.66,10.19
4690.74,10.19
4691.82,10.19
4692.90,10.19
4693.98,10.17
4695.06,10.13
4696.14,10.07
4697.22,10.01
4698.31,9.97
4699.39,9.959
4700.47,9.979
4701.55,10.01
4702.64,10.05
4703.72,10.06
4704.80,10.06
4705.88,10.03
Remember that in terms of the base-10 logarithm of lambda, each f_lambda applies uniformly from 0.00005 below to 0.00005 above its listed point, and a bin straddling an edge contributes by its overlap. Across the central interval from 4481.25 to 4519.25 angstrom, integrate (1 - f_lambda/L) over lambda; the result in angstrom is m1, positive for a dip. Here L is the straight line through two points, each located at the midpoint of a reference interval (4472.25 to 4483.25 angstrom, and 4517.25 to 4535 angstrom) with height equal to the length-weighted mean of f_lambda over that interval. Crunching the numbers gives -3.2 angstrom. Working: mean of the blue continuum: 9.18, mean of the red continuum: 8.87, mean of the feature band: 9.79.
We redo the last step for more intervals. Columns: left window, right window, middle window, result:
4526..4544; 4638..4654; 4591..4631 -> -2.84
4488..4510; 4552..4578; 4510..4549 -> 3.07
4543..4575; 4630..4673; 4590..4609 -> 0.34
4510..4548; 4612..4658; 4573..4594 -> -0.74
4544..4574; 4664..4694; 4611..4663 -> -2.34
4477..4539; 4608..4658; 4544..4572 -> -0.70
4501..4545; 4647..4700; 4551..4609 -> -2.77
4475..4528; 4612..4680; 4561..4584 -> -0.80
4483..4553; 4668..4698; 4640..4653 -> -0.12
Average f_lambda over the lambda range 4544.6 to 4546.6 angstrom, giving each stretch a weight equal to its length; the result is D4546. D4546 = 9.56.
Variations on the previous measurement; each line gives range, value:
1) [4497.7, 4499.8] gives 9.55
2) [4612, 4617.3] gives 10.3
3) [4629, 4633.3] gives 11.1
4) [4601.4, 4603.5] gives 9.9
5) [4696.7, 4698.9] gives 9.96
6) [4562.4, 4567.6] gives 10.5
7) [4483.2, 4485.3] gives 9.42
